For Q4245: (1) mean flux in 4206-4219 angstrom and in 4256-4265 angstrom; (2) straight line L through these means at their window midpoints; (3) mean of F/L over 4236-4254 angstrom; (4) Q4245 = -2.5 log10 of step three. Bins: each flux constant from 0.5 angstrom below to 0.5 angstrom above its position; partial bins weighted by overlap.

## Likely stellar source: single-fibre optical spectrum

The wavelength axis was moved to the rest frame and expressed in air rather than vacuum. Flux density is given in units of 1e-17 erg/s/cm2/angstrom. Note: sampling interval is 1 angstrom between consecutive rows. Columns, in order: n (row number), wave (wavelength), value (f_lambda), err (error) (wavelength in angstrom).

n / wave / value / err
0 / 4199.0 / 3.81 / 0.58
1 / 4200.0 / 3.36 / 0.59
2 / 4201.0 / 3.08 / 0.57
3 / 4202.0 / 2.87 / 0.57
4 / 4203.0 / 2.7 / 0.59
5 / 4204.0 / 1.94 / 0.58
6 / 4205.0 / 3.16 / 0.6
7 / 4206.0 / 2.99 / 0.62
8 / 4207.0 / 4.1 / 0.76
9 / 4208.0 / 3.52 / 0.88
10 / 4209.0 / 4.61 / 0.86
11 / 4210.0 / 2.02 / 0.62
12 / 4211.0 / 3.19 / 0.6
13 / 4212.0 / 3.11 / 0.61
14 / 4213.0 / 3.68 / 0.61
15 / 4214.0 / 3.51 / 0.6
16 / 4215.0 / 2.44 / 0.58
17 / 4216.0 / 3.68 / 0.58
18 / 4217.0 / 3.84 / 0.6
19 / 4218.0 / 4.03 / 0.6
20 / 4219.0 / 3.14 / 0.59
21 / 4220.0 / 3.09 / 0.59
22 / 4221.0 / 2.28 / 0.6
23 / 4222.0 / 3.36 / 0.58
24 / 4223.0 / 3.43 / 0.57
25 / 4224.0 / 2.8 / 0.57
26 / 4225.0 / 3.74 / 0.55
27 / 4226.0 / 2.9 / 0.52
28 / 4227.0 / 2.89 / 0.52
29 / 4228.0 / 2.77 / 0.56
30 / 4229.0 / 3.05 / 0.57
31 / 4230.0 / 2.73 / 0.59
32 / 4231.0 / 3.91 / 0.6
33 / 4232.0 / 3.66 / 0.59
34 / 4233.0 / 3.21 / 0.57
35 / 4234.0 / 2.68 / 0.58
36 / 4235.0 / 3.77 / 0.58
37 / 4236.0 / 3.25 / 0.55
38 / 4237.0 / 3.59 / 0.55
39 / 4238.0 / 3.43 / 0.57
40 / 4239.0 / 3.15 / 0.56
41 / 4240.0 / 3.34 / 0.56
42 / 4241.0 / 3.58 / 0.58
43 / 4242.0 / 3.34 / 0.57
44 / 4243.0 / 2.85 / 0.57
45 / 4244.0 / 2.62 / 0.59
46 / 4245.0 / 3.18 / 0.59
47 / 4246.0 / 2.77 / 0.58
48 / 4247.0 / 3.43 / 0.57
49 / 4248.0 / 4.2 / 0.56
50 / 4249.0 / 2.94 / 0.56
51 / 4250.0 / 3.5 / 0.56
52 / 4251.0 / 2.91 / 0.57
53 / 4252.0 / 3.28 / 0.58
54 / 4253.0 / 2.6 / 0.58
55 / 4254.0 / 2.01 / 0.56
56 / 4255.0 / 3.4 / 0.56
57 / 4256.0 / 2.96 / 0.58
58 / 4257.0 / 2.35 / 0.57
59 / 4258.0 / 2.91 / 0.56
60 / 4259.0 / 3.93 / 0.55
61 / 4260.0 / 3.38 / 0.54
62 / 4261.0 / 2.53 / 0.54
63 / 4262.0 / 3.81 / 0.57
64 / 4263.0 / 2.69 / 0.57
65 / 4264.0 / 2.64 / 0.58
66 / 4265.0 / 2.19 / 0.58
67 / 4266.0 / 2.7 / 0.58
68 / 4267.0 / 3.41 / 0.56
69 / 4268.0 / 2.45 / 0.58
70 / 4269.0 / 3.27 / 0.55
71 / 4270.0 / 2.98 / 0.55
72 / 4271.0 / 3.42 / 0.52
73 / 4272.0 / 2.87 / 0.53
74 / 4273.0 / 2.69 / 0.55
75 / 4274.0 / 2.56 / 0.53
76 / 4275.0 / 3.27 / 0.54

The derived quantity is -0.02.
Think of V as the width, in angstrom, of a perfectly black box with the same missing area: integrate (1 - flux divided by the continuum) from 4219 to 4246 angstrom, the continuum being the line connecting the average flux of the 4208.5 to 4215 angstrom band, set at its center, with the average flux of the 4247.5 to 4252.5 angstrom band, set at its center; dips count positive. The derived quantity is 1.3 angstrom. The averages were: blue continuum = 3.28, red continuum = 3.37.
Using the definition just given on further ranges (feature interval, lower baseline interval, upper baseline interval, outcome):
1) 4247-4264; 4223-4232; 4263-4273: -0.8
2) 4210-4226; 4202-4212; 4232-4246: -0.4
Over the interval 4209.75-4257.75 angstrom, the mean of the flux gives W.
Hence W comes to 3.16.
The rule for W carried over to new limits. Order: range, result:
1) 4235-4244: 3.3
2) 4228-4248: 3.25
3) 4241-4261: 3.08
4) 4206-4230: 3.25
